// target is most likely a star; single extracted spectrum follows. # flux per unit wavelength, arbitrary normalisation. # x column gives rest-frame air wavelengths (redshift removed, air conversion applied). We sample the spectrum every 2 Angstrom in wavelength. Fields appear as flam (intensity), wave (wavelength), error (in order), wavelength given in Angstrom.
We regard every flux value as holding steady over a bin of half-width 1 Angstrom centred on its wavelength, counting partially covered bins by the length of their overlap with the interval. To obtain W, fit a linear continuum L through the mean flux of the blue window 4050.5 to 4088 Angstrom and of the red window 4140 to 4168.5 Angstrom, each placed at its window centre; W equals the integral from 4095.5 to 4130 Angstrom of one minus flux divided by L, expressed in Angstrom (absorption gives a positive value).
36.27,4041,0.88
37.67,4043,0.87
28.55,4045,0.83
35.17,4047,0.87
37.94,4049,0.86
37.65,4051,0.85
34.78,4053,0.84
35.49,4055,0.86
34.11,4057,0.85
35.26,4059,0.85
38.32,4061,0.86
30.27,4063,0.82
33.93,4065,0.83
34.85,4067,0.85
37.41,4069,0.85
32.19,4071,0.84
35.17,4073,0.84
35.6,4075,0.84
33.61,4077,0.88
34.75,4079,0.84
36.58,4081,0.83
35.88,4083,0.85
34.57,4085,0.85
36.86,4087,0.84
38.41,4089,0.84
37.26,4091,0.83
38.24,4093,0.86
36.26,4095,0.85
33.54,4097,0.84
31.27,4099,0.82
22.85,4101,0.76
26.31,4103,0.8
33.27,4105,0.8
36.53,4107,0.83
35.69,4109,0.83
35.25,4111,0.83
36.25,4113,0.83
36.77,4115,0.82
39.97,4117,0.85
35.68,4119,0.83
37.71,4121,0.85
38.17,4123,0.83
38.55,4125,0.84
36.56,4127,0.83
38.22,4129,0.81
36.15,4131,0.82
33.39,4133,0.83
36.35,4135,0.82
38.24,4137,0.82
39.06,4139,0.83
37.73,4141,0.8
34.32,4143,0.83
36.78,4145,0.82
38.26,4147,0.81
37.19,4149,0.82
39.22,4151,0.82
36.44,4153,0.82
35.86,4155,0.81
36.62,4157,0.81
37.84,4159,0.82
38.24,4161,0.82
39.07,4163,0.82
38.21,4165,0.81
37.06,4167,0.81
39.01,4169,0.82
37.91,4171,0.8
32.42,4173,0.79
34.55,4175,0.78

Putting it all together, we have 1.3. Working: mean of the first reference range 35.1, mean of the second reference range 37.4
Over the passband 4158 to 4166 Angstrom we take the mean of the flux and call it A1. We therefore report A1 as 38.3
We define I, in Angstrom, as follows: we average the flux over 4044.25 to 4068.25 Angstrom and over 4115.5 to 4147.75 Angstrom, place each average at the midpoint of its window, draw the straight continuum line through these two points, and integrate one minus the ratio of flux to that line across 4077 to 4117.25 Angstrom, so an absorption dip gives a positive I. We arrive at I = 1.5 Angstrom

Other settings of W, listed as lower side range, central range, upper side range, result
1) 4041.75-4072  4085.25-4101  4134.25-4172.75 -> 0.3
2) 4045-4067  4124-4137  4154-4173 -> 0.0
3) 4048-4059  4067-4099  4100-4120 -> -0.7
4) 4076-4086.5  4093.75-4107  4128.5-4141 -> 1.7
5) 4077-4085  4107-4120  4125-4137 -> -0.2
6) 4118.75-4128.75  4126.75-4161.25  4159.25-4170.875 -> 0.8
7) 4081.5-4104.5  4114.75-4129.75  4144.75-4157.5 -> -0.9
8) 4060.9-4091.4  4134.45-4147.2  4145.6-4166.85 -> 0.0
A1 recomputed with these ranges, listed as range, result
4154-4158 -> 36.2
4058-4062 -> 36.8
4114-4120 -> 37.5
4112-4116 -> 36.5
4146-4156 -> 37.4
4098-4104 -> 26.8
